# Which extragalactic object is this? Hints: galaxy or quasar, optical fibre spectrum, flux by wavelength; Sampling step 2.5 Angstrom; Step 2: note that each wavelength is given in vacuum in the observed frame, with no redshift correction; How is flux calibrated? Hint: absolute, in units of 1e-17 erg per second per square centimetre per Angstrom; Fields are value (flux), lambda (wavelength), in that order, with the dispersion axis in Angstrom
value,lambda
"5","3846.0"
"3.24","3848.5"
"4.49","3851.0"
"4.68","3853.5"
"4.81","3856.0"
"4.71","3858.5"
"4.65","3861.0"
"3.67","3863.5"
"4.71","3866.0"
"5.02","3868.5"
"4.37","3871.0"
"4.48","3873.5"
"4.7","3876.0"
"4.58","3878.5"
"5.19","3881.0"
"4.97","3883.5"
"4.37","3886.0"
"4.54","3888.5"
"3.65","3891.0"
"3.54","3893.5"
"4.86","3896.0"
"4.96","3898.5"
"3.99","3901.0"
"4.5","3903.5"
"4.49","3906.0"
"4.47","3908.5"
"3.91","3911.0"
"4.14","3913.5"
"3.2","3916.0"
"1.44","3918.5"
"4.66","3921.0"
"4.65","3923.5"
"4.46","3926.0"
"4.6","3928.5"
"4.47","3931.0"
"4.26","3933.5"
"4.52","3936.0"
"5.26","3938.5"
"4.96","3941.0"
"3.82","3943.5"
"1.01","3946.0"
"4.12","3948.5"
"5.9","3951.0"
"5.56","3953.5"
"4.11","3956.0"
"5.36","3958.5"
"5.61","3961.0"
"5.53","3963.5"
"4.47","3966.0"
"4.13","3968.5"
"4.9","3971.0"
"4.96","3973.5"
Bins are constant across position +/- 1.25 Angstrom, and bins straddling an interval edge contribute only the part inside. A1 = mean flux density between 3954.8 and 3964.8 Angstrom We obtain 5.15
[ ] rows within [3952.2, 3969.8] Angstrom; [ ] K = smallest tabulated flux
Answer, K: 4.11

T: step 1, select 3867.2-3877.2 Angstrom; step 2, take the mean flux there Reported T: 4.64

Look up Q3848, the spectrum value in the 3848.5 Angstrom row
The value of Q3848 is 3.24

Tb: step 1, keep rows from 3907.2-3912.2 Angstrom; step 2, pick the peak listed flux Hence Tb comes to 4.47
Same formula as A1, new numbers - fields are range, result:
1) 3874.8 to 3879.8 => 4.64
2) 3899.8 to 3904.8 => 4.25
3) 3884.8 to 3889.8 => 4.45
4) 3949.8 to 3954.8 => 5.71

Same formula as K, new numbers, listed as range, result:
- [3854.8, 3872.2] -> 3.67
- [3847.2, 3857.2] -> 3.24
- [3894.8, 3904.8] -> 3.99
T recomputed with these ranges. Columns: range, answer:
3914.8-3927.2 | 3.68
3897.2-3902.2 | 4.48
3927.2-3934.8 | 4.44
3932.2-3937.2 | 4.39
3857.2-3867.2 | 4.44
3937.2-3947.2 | 3.78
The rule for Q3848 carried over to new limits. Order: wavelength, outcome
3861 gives 4.65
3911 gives 3.91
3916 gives 3.2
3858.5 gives 4.71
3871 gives 4.37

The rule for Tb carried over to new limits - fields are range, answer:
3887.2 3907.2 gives 4.96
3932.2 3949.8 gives 5.26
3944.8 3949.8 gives 4.12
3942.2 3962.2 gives 5.9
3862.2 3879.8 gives 5.02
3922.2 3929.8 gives 4.65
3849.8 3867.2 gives 4.81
